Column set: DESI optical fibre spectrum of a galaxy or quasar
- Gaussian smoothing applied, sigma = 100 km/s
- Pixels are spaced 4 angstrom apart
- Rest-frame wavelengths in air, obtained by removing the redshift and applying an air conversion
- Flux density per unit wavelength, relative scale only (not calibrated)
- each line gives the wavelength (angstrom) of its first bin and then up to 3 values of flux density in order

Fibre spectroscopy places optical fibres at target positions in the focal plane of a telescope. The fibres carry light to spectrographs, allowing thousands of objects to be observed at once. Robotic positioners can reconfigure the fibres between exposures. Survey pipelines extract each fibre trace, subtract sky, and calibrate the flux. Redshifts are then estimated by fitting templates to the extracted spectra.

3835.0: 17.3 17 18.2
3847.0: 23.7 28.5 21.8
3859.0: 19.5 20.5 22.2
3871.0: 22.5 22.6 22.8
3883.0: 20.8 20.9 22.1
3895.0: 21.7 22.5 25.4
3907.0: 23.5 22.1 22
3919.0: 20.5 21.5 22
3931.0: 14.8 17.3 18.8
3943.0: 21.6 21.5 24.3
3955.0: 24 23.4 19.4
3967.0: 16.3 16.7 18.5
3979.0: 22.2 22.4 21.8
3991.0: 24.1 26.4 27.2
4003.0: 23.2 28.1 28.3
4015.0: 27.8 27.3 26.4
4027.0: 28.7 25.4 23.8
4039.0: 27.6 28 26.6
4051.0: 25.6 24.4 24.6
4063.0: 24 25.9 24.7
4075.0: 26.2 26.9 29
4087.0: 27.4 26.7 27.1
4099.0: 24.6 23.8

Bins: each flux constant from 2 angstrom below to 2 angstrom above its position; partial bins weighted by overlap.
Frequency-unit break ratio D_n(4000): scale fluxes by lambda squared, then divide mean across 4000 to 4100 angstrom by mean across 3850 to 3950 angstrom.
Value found 1.3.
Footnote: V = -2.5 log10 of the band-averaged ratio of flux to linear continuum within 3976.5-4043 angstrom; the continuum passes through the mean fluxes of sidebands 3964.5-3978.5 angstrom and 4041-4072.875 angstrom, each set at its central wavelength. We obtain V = -0.21 mag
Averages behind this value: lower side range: 17.8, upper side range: 25.5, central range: 25.7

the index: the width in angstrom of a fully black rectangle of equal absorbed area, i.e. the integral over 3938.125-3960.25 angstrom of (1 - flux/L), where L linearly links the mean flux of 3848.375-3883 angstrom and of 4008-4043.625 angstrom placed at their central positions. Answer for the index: 2.2 angstrom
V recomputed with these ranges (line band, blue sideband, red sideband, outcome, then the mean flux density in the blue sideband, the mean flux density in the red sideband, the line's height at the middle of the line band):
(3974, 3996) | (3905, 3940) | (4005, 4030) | 0.12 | 20.3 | 27.7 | 25.2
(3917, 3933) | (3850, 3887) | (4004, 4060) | 0.20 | 22.1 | 26.6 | 23.7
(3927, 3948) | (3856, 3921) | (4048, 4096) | 0.21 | 22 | 26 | 23.1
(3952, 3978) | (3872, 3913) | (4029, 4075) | 0.19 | 22.4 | 25.5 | 23.8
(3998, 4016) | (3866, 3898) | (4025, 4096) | -0.08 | 22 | 26.2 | 25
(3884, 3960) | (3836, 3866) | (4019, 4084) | 0.07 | 21.2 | 26.1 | 22.9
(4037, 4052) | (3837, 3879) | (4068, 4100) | -0.05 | 21.7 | 26.6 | 25.8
